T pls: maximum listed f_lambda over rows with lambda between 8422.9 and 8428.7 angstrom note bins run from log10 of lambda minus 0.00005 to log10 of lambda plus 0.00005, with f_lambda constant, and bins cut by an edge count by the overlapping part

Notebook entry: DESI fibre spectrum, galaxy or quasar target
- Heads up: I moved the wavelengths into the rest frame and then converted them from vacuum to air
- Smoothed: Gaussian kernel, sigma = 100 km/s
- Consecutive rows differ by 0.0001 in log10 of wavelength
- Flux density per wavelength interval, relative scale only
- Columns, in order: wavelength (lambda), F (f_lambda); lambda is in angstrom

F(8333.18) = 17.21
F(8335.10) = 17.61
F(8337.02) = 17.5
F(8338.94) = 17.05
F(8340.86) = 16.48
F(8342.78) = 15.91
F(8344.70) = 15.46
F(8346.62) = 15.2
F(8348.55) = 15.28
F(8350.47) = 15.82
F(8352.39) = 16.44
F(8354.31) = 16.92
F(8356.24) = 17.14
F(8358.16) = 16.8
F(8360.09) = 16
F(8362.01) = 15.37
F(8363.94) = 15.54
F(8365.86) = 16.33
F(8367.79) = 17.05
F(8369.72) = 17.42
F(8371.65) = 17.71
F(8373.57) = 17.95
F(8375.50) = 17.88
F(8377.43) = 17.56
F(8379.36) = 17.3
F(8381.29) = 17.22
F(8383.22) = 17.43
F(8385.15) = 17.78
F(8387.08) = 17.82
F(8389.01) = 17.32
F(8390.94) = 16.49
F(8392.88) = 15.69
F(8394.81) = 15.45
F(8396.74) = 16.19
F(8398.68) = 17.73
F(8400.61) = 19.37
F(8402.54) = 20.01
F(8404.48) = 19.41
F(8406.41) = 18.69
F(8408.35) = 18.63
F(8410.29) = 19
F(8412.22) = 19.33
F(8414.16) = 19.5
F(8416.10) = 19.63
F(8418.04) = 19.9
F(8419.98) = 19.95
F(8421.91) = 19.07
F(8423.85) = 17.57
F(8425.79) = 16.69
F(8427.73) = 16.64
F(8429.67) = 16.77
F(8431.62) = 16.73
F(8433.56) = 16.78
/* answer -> 17.57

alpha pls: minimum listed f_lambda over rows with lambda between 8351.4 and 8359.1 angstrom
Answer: 16.44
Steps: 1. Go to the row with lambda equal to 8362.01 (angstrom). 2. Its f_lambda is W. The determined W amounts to 15.37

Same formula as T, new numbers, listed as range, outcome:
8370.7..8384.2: 17.95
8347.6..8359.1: 17.14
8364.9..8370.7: 17.42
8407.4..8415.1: 19.5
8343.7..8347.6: 15.46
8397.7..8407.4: 20.01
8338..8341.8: 17.05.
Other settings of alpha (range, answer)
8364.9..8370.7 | 16.33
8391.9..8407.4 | 15.45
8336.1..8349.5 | 15.2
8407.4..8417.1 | 18.63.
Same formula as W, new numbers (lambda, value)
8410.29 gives 19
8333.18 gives 17.21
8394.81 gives 15.45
